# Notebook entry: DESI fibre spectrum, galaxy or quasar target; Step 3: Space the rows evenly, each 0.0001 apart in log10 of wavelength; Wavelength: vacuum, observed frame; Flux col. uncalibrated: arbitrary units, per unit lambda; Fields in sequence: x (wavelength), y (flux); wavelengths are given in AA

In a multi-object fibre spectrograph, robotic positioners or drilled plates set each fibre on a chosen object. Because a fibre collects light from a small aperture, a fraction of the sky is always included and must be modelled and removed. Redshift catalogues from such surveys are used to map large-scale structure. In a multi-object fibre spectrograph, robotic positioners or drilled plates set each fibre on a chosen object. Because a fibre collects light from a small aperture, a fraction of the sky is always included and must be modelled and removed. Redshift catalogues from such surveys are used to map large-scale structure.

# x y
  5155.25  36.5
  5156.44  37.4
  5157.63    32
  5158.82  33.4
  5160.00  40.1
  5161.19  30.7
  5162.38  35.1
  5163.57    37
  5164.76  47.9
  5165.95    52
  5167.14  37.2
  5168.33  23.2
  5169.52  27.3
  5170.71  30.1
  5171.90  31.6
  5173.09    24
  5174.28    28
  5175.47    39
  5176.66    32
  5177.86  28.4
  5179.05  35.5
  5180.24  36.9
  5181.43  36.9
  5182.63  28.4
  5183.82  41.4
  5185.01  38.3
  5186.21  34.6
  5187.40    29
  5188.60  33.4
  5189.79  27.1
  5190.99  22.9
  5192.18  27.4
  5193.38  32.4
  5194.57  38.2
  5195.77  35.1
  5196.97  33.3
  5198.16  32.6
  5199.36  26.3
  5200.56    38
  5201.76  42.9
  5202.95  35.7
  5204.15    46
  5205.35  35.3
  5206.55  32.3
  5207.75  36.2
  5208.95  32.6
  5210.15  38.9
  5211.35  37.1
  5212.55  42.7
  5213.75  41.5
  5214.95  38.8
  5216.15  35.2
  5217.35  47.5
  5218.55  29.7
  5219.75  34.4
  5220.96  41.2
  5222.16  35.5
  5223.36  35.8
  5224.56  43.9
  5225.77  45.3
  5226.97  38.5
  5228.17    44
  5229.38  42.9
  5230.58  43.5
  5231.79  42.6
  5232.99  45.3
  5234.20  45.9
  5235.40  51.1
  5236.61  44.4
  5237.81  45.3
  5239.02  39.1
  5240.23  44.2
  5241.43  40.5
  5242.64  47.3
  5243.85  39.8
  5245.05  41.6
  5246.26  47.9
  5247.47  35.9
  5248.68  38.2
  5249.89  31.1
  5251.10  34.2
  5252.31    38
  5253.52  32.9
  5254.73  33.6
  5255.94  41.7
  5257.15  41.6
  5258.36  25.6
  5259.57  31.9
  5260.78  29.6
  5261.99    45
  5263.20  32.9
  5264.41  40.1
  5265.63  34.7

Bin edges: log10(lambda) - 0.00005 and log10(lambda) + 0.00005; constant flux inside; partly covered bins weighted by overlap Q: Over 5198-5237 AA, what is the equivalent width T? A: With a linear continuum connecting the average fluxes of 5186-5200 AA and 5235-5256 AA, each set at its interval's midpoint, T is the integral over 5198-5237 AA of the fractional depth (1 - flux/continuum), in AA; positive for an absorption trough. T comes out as -4.7 AA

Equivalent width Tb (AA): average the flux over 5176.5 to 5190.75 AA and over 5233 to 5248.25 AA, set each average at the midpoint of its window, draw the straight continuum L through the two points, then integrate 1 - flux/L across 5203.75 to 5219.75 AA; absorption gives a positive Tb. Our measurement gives 0.2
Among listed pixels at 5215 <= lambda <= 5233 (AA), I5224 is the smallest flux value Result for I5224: 29.7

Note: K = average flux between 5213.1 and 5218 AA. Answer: 40.7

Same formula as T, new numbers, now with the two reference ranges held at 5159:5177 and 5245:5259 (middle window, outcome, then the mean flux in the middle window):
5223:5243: -4.11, 43.6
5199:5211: -0.43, 36.6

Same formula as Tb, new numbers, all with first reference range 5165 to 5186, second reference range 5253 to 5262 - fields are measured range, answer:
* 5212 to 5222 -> -1.3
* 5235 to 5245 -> -2.7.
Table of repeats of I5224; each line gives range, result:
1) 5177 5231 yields 22.9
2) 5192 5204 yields 26.3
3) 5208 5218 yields 32.6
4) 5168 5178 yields 23.2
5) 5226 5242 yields 38.5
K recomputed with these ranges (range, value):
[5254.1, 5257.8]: 38.8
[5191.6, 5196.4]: 33.3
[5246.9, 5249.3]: 37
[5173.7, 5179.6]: 32.6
